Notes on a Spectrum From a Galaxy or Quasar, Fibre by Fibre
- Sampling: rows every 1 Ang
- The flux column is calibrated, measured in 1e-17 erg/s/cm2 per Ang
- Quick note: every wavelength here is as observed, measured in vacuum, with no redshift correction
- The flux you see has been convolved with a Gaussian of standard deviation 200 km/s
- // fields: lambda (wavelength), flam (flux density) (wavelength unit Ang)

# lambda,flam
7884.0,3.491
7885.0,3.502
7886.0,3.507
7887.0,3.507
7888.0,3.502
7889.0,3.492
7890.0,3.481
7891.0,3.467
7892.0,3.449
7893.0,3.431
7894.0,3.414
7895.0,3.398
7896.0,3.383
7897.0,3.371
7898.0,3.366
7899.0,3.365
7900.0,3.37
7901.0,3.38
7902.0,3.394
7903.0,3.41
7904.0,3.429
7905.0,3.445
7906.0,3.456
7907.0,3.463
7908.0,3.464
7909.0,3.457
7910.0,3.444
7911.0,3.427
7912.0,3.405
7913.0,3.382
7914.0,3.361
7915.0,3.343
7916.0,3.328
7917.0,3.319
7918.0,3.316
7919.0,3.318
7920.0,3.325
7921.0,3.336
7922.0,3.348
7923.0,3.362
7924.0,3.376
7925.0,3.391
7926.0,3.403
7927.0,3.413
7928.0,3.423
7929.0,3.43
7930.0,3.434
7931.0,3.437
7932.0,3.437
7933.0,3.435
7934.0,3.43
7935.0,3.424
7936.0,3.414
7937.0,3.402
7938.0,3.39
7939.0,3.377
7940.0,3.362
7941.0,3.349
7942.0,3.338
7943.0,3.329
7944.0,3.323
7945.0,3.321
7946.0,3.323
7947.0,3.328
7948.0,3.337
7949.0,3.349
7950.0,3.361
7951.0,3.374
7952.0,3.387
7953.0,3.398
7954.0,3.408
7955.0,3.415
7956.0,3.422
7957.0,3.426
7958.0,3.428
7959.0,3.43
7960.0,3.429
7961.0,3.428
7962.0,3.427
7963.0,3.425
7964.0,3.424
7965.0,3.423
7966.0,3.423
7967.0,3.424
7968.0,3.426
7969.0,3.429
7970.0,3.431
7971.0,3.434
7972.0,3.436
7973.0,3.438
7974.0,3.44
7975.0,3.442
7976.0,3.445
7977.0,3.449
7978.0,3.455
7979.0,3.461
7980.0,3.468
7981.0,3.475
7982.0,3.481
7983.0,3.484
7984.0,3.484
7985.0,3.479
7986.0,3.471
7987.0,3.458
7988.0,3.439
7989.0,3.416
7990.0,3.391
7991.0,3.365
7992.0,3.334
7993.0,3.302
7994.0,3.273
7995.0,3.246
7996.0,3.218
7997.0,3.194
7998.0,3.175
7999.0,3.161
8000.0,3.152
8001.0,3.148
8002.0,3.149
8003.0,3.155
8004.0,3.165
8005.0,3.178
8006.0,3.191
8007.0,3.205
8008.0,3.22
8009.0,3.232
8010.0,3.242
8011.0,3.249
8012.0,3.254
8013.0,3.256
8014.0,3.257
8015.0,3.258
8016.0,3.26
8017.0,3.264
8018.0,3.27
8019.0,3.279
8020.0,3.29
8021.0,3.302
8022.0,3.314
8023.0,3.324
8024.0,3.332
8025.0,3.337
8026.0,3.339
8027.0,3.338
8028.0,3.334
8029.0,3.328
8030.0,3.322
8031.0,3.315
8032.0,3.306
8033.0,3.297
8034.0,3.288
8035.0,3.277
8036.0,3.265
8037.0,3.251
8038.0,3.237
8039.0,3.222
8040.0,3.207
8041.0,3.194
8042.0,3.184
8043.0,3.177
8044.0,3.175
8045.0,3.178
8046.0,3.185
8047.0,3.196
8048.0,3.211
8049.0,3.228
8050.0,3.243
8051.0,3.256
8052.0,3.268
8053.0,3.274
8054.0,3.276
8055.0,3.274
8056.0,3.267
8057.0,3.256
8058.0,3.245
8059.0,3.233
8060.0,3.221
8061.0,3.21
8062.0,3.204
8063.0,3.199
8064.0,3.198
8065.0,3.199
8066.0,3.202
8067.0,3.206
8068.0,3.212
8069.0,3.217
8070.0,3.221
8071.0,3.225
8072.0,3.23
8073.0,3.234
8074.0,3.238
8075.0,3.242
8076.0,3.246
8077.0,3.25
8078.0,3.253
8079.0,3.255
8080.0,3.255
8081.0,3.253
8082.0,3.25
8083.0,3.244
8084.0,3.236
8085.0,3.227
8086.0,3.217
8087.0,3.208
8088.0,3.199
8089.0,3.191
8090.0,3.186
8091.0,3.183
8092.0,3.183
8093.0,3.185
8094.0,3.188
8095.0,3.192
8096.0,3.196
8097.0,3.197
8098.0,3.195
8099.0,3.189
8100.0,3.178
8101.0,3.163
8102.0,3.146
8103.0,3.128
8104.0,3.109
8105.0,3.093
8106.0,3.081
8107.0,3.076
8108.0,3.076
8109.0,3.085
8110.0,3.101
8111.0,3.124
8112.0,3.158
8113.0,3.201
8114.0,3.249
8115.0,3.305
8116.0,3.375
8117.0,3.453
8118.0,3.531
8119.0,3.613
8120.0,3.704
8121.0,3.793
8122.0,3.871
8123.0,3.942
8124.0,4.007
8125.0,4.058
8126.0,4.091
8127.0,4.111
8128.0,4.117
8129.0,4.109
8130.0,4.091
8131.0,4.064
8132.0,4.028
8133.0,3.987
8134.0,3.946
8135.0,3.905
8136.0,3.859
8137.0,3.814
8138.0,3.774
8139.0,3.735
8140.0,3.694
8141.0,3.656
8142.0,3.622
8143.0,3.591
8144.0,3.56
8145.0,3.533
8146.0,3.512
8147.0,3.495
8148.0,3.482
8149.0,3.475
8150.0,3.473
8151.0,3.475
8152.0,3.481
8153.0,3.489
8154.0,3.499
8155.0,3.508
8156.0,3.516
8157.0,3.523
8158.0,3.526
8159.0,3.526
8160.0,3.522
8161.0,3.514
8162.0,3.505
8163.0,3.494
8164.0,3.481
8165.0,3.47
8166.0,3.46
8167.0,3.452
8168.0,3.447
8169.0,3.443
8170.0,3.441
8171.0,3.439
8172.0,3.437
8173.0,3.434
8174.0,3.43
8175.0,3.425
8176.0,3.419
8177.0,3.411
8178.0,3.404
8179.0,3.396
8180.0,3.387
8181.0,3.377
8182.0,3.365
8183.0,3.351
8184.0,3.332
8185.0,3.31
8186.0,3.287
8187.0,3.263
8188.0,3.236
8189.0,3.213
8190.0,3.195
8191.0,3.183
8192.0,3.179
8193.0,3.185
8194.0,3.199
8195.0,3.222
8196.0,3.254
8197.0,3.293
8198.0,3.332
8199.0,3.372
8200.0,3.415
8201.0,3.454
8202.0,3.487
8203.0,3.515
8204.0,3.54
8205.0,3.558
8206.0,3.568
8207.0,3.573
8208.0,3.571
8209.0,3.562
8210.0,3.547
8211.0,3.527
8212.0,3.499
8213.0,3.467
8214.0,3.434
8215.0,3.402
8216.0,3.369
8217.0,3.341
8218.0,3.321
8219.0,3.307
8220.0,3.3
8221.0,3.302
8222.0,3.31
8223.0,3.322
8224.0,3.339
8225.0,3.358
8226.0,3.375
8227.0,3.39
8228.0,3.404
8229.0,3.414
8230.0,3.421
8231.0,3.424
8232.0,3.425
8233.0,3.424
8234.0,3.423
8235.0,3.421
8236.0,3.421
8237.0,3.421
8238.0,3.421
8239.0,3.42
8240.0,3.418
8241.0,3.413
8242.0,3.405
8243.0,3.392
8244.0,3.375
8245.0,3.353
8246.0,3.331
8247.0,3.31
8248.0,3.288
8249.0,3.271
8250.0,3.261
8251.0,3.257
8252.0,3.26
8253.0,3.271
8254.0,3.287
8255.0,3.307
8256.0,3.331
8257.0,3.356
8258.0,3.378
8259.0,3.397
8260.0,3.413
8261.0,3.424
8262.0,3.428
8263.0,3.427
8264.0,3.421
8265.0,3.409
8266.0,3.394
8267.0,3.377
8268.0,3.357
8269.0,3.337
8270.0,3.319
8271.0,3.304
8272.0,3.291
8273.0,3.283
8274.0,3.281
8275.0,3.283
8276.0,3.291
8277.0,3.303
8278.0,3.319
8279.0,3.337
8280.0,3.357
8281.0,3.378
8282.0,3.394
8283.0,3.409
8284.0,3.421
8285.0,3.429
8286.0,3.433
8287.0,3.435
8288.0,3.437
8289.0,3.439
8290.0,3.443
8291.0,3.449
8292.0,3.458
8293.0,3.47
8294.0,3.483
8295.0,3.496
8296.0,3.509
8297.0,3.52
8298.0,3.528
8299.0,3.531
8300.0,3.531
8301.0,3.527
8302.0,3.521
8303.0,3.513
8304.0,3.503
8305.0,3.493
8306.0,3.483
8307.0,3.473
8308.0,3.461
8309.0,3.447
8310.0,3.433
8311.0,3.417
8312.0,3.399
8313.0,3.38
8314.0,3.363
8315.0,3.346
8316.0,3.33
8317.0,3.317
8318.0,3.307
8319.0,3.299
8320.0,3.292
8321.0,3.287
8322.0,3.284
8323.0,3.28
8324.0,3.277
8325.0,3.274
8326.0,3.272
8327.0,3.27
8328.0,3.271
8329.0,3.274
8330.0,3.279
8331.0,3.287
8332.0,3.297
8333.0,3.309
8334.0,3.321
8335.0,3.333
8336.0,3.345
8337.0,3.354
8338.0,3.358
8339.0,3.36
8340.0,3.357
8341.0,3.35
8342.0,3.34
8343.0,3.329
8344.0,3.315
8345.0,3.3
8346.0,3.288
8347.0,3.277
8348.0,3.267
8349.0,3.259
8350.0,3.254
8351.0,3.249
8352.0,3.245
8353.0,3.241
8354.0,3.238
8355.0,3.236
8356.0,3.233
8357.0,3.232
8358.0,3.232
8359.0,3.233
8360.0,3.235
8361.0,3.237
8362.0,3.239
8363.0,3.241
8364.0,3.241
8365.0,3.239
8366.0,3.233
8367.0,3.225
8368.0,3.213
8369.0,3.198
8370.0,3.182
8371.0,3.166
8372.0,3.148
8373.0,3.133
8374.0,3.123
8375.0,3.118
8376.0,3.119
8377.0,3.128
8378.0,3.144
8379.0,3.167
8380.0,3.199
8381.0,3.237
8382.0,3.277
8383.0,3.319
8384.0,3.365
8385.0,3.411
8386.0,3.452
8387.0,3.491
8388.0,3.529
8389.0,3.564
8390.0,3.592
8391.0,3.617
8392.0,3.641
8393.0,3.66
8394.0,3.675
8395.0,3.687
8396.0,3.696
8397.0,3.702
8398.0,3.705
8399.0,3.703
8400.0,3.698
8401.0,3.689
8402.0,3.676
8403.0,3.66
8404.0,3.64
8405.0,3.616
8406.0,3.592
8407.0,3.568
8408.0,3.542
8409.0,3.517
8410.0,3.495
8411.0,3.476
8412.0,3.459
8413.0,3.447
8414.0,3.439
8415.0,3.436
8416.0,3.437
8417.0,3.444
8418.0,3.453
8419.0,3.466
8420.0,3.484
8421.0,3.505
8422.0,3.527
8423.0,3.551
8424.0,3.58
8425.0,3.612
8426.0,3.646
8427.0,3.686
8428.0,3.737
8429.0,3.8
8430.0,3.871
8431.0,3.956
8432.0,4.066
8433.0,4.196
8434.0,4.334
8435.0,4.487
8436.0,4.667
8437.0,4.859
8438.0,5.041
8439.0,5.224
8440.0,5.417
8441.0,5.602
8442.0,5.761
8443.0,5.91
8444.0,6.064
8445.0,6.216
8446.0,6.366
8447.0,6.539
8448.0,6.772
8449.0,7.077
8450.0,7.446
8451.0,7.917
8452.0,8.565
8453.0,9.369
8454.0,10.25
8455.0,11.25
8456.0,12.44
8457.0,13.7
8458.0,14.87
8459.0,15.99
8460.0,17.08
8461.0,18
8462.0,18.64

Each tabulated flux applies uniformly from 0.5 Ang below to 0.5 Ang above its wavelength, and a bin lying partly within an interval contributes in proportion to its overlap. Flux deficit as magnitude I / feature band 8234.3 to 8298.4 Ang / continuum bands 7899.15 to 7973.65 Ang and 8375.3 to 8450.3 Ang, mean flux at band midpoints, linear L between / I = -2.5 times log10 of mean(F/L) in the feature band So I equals 0.139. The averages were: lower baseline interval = 3.4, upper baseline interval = 4.04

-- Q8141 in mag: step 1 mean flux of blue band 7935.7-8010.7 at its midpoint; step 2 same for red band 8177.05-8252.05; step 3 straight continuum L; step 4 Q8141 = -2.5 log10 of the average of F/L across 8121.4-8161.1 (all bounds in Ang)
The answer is -0.11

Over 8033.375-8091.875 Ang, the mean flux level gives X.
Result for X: 3.23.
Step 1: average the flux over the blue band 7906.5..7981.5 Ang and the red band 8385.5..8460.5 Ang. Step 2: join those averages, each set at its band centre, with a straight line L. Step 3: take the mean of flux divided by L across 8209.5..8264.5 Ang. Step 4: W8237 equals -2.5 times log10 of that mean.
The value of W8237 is 0.32 mag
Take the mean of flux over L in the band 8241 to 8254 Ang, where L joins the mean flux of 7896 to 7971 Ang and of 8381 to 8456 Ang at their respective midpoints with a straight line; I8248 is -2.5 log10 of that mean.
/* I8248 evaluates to 0.24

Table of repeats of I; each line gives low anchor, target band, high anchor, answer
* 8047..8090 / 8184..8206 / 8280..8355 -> -0.007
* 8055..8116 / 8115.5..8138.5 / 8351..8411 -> -0.200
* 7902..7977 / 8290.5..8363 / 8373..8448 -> 0.144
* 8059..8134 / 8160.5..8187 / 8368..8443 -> 0.011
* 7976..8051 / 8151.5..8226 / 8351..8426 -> -0.020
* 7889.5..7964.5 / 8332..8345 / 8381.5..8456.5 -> 0.300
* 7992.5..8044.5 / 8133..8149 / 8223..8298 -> -0.114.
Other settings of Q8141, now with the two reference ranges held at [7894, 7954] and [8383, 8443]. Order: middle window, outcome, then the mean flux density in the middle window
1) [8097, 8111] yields 0.14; 3.13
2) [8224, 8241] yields 0.08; 3.41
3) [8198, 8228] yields 0.07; 3.43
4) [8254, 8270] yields 0.10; 3.38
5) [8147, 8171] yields 0.04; 3.49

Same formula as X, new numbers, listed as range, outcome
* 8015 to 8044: 3.28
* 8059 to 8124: 3.26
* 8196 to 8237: 3.42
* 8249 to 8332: 3.38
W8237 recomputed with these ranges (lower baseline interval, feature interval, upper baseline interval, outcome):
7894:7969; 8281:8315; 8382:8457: 0.25 mag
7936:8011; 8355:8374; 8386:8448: 0.23 mag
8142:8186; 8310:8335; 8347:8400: 0.02 mag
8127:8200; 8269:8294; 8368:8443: 0.07 mag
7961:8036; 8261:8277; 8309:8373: -0.02 mag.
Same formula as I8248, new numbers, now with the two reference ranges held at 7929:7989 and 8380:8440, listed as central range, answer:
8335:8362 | 0.12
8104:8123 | 0.06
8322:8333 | 0.12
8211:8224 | 0.07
